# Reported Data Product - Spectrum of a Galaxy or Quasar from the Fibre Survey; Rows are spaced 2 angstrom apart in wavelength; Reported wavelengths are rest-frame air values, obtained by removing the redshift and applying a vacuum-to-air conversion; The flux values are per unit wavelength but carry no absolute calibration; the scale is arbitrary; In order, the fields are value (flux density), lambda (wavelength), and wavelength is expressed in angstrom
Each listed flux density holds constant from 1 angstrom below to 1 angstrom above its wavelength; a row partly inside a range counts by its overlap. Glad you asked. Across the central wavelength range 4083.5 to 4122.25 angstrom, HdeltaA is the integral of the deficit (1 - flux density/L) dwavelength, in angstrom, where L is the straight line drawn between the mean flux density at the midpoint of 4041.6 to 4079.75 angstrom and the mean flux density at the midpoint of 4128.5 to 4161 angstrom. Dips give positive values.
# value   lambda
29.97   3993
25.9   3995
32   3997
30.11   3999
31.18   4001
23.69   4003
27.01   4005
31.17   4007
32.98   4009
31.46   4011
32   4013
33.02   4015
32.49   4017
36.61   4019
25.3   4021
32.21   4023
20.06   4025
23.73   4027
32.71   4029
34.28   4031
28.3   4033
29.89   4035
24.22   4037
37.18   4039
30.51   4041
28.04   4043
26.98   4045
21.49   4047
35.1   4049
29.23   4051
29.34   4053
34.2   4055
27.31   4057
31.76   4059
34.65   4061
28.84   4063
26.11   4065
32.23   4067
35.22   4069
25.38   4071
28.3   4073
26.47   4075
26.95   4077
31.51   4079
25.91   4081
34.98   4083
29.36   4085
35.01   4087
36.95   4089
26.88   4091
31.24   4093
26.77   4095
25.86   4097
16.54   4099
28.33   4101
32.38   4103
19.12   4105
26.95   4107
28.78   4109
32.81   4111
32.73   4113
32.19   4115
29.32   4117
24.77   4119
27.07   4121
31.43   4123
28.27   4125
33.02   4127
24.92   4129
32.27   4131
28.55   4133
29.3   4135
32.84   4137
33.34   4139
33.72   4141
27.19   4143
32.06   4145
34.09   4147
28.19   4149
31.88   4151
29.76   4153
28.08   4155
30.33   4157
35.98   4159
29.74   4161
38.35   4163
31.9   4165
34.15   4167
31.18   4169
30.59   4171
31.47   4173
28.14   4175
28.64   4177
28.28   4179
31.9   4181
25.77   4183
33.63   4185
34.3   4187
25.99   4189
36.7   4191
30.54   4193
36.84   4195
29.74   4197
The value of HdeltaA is 1.9 angstrom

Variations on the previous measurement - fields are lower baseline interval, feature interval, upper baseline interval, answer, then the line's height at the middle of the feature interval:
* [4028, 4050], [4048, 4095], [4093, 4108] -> -4.98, 27.6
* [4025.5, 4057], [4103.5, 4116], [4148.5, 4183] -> 0.57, 30.3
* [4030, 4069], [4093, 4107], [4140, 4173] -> 2.46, 30.9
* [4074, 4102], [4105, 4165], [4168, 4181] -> -2.17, 29.4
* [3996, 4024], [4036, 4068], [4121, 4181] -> 1.05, 30.8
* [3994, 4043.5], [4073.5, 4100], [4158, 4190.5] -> 1.48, 30.5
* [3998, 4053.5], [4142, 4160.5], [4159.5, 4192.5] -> 0.16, 31.1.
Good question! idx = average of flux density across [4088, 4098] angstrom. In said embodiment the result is 29.5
